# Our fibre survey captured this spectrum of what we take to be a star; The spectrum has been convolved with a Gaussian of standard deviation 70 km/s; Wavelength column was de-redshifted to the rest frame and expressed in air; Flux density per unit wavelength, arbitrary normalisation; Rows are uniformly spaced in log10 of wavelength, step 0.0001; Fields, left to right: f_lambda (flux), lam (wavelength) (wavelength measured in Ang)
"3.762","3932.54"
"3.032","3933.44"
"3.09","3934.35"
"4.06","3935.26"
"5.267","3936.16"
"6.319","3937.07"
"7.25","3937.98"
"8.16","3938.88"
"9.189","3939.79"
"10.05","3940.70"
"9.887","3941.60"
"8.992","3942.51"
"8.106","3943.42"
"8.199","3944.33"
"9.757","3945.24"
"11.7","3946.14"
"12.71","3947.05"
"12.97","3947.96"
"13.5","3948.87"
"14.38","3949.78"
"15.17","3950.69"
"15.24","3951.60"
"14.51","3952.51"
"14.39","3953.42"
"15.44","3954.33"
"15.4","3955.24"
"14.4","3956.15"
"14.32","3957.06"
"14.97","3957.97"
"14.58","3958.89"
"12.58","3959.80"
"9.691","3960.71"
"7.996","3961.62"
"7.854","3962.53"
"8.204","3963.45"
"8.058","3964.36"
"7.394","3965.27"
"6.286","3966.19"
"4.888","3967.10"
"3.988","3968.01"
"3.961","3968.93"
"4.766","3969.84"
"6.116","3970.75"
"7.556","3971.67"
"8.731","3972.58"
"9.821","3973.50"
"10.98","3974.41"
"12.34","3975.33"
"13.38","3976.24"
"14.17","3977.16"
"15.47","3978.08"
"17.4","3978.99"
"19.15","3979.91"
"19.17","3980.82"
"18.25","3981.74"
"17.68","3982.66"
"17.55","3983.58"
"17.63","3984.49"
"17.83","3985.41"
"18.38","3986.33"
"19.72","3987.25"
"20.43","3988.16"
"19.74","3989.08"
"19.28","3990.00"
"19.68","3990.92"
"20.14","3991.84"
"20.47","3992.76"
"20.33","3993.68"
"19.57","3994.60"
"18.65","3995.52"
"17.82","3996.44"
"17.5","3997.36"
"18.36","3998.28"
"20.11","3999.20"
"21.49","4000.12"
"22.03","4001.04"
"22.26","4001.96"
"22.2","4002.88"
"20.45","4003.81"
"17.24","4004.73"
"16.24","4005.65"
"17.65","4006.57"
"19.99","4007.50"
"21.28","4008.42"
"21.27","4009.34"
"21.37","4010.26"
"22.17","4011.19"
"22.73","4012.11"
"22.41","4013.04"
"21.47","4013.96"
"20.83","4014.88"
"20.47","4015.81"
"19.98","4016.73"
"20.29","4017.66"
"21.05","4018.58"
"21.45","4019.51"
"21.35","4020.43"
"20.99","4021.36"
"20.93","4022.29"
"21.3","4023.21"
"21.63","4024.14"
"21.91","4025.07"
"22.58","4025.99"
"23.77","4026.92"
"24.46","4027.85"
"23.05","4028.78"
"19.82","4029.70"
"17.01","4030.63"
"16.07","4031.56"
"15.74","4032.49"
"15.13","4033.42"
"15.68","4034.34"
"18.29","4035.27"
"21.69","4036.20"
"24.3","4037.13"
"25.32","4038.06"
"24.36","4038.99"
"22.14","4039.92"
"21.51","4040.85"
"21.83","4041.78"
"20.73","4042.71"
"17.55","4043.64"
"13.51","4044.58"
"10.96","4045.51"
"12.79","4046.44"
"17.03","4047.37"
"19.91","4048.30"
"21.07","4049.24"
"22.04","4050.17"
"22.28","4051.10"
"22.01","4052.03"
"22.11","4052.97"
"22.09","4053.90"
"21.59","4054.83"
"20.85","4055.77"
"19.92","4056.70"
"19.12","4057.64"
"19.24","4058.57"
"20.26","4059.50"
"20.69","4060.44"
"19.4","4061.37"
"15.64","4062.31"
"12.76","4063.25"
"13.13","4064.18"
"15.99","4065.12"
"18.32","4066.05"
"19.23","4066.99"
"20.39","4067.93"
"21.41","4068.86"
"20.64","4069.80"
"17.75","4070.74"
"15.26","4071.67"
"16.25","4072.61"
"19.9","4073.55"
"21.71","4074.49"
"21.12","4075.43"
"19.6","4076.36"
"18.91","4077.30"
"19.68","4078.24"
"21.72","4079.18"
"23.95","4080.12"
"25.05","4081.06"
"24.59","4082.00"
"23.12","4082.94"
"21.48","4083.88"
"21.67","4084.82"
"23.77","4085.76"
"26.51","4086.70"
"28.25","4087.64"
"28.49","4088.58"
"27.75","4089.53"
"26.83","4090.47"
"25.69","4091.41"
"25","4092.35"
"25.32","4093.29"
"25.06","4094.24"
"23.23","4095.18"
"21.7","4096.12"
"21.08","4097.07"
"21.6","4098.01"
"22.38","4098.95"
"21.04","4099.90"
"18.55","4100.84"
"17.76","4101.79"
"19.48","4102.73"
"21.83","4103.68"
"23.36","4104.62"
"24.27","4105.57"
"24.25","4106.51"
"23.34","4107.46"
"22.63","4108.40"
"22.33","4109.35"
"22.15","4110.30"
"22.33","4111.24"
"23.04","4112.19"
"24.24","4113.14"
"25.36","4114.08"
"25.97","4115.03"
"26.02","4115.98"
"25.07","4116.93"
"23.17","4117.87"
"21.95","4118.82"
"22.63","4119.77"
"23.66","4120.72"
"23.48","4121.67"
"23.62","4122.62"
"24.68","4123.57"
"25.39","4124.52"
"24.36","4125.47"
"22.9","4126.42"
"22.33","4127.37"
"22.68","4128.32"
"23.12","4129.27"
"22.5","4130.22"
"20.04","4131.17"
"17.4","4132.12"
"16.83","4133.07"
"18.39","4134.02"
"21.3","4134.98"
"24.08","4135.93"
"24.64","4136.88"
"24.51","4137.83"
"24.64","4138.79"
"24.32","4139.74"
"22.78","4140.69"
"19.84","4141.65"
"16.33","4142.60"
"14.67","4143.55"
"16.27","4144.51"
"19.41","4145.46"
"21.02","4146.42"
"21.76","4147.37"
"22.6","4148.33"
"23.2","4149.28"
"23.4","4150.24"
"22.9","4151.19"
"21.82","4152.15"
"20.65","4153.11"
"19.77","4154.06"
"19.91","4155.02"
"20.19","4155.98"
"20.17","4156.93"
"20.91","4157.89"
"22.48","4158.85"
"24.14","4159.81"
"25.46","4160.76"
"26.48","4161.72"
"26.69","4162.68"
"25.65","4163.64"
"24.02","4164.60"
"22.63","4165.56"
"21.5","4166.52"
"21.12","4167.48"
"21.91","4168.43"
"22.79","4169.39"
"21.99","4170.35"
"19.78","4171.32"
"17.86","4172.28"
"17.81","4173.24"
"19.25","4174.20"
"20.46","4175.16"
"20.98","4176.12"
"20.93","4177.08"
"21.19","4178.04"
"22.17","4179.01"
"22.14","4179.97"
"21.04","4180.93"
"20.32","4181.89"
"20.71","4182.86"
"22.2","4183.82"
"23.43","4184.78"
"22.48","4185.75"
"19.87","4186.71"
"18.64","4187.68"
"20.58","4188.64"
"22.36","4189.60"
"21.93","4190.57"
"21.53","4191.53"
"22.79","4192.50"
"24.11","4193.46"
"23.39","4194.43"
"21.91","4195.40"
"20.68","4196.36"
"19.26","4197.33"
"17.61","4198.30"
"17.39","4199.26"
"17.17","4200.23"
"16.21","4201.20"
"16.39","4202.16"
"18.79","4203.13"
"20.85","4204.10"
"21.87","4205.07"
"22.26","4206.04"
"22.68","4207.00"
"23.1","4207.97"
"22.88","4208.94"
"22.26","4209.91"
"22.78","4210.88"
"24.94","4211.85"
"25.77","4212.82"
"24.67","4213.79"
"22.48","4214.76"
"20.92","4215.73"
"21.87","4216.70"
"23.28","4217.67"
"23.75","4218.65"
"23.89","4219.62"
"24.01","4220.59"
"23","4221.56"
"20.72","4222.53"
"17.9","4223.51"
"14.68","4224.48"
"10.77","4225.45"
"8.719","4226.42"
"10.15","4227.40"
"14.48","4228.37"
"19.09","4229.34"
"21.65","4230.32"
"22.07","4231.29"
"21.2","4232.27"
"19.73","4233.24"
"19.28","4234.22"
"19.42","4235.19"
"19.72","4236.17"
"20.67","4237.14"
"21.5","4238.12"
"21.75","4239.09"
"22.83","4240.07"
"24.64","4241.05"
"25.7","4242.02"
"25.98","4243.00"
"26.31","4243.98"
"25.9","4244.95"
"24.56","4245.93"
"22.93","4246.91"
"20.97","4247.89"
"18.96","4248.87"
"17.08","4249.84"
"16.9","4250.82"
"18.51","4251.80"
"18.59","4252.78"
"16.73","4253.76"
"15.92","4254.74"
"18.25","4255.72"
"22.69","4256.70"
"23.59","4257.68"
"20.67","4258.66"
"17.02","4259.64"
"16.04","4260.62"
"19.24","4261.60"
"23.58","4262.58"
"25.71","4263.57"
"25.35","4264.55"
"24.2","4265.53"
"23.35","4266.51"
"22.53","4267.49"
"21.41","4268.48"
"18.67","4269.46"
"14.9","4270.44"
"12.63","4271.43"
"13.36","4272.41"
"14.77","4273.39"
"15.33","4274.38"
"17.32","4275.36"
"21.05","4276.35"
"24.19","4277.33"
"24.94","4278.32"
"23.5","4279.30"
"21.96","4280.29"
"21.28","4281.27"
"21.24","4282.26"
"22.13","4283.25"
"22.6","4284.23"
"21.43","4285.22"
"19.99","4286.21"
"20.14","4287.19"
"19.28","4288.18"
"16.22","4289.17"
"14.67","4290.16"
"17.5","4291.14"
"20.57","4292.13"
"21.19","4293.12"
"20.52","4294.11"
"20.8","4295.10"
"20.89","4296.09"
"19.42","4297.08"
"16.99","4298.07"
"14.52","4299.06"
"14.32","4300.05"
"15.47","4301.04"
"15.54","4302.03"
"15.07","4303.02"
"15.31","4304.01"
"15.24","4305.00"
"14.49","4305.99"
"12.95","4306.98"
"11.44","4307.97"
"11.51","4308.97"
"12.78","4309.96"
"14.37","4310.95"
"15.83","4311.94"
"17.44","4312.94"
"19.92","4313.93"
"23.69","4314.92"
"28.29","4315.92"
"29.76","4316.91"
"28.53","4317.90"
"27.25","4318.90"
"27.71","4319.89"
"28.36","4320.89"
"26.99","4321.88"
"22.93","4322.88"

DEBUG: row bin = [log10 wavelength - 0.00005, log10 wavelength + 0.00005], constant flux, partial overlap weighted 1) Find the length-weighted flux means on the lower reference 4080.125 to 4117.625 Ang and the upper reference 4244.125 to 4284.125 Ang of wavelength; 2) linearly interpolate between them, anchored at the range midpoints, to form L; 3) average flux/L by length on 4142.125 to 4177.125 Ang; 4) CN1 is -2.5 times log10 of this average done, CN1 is 0.05 mag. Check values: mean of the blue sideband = 23.6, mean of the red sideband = 20.3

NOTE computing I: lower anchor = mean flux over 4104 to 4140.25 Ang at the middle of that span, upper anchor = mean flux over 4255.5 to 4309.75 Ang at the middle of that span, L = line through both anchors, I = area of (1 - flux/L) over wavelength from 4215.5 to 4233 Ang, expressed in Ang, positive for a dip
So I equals 1.2 Ang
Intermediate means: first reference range 23.1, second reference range 18.9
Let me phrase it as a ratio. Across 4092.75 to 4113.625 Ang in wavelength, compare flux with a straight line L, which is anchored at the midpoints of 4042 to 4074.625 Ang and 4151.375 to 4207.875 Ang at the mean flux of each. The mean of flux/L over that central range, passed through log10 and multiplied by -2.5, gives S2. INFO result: -0.14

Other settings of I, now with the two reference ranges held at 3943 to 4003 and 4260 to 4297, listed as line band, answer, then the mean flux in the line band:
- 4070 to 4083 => -3.4 Ang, 20.5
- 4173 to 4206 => -3.9 Ang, 20.6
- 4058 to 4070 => -1.6 Ang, 18.2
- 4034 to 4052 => -4.7 Ang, 19.7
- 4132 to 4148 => -2.8 Ang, 20.6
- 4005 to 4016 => -4.1 Ang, 20.6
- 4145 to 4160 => -3.2 Ang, 21.5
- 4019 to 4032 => -5.0 Ang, 21.2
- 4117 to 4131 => -5.0 Ang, 23.3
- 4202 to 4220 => -3.5 Ang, 22.5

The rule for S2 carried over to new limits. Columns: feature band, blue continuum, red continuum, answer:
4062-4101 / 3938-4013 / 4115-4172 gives -0.11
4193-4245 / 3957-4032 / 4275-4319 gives -0.12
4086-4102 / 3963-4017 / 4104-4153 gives -0.15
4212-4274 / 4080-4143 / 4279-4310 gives -0.05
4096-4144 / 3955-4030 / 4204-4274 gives -0.18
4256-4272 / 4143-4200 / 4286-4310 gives -0.15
